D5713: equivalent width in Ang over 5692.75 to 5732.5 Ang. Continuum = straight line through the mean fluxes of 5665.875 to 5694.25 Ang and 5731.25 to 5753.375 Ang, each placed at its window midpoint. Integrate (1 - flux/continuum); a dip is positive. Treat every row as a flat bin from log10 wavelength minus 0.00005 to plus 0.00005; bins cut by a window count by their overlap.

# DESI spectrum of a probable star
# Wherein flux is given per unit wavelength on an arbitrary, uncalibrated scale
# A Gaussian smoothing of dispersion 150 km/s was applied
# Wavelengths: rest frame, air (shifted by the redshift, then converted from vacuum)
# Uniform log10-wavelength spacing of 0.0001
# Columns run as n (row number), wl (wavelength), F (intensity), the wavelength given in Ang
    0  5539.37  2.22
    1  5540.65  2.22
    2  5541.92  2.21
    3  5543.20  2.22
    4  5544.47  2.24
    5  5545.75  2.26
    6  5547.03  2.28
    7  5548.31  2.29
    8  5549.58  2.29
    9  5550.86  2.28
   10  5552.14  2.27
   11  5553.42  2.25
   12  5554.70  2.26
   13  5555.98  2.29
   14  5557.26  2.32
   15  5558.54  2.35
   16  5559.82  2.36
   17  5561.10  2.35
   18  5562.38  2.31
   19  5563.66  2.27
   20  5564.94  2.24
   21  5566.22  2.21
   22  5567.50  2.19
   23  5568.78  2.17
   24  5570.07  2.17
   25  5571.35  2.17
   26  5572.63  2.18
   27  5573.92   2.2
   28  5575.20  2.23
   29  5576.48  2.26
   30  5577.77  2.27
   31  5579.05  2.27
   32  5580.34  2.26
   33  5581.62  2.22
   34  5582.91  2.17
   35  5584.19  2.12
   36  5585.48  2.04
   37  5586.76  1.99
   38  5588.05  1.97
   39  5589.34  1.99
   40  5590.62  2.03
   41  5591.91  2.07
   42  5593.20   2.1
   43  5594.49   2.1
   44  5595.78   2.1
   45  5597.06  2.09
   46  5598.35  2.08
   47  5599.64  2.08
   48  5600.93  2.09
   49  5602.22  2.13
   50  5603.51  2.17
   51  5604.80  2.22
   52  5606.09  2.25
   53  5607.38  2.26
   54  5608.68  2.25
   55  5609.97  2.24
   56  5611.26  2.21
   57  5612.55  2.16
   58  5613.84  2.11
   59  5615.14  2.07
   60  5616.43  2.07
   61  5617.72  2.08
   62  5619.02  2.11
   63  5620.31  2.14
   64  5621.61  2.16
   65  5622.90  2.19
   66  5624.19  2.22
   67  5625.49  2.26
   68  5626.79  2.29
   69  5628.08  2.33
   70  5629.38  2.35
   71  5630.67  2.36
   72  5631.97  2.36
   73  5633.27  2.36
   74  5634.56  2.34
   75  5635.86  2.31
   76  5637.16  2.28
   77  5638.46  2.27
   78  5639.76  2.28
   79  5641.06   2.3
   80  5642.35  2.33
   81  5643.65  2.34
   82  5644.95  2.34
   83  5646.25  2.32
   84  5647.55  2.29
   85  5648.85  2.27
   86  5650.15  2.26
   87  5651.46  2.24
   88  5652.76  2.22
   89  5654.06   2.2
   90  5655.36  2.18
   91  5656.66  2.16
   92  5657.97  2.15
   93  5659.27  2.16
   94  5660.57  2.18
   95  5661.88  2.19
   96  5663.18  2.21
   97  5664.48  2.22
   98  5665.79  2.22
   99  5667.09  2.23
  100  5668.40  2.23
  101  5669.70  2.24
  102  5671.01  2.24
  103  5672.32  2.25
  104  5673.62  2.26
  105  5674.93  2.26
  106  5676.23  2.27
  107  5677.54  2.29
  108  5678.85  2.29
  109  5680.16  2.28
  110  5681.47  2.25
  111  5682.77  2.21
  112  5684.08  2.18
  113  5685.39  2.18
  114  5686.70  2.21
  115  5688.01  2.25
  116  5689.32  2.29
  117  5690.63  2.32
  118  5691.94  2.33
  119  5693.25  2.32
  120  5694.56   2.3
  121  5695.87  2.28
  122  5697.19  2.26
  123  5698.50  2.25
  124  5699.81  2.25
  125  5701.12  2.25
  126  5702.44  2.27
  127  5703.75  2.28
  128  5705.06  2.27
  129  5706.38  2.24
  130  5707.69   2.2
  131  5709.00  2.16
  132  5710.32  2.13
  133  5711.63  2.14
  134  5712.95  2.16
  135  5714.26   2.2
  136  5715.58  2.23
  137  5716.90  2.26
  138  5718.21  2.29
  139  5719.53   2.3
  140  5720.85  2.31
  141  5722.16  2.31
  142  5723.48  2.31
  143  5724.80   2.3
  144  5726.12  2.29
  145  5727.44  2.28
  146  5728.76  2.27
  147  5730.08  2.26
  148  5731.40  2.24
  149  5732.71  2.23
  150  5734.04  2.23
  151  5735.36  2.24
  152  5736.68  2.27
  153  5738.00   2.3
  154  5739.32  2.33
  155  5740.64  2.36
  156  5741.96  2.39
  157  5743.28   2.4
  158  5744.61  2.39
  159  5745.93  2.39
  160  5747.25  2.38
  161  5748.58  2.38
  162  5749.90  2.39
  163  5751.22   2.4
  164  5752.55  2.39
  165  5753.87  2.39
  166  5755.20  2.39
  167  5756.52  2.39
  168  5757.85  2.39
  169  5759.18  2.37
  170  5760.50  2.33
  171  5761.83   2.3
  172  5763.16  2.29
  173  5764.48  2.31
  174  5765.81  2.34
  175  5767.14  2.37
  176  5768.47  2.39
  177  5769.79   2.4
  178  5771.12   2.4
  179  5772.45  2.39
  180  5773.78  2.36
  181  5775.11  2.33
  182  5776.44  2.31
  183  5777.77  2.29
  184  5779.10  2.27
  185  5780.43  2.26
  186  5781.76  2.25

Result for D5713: 0.8 Ang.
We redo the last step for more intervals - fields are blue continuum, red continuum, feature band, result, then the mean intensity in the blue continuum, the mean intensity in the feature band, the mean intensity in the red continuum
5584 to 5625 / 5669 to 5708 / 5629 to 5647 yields -1.21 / 2.12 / 2.32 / 2.26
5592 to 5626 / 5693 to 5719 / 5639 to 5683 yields -1.01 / 2.15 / 2.25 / 2.24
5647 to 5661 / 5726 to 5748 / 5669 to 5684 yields -0.12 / 2.21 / 2.26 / 2.31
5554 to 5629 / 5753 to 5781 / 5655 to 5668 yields 0.33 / 2.18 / 2.19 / 2.35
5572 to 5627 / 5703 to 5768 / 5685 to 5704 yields -0.12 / 2.15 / 2.27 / 2.3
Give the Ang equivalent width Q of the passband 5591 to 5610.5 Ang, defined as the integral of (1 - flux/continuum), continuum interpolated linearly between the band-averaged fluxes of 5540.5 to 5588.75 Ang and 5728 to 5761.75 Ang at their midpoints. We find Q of 0.9 Ang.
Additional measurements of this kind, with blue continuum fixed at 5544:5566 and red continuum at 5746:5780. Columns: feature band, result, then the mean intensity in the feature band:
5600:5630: 1.6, 2.19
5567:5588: 1.1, 2.18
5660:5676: 0.7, 2.23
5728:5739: 0.4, 2.26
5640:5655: 0.2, 2.28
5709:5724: 0.7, 2.24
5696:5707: 0.4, 2.26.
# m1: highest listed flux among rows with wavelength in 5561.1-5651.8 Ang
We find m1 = 2.36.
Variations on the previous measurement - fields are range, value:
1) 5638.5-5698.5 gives 2.34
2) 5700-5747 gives 2.4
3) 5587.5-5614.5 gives 2.26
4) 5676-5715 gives 2.33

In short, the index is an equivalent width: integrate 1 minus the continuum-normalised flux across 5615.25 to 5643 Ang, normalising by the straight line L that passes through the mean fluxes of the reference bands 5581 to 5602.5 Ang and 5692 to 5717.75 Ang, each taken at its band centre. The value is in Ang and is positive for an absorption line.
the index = -1.6 Ang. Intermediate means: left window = 2.08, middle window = 2.25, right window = 2.24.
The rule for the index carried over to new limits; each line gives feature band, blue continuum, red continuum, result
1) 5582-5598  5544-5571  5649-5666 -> 1.3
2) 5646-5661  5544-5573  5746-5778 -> 0.6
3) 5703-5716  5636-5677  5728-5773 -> 0.6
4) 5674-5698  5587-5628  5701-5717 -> -0.8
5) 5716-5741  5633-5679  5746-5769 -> 0.5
